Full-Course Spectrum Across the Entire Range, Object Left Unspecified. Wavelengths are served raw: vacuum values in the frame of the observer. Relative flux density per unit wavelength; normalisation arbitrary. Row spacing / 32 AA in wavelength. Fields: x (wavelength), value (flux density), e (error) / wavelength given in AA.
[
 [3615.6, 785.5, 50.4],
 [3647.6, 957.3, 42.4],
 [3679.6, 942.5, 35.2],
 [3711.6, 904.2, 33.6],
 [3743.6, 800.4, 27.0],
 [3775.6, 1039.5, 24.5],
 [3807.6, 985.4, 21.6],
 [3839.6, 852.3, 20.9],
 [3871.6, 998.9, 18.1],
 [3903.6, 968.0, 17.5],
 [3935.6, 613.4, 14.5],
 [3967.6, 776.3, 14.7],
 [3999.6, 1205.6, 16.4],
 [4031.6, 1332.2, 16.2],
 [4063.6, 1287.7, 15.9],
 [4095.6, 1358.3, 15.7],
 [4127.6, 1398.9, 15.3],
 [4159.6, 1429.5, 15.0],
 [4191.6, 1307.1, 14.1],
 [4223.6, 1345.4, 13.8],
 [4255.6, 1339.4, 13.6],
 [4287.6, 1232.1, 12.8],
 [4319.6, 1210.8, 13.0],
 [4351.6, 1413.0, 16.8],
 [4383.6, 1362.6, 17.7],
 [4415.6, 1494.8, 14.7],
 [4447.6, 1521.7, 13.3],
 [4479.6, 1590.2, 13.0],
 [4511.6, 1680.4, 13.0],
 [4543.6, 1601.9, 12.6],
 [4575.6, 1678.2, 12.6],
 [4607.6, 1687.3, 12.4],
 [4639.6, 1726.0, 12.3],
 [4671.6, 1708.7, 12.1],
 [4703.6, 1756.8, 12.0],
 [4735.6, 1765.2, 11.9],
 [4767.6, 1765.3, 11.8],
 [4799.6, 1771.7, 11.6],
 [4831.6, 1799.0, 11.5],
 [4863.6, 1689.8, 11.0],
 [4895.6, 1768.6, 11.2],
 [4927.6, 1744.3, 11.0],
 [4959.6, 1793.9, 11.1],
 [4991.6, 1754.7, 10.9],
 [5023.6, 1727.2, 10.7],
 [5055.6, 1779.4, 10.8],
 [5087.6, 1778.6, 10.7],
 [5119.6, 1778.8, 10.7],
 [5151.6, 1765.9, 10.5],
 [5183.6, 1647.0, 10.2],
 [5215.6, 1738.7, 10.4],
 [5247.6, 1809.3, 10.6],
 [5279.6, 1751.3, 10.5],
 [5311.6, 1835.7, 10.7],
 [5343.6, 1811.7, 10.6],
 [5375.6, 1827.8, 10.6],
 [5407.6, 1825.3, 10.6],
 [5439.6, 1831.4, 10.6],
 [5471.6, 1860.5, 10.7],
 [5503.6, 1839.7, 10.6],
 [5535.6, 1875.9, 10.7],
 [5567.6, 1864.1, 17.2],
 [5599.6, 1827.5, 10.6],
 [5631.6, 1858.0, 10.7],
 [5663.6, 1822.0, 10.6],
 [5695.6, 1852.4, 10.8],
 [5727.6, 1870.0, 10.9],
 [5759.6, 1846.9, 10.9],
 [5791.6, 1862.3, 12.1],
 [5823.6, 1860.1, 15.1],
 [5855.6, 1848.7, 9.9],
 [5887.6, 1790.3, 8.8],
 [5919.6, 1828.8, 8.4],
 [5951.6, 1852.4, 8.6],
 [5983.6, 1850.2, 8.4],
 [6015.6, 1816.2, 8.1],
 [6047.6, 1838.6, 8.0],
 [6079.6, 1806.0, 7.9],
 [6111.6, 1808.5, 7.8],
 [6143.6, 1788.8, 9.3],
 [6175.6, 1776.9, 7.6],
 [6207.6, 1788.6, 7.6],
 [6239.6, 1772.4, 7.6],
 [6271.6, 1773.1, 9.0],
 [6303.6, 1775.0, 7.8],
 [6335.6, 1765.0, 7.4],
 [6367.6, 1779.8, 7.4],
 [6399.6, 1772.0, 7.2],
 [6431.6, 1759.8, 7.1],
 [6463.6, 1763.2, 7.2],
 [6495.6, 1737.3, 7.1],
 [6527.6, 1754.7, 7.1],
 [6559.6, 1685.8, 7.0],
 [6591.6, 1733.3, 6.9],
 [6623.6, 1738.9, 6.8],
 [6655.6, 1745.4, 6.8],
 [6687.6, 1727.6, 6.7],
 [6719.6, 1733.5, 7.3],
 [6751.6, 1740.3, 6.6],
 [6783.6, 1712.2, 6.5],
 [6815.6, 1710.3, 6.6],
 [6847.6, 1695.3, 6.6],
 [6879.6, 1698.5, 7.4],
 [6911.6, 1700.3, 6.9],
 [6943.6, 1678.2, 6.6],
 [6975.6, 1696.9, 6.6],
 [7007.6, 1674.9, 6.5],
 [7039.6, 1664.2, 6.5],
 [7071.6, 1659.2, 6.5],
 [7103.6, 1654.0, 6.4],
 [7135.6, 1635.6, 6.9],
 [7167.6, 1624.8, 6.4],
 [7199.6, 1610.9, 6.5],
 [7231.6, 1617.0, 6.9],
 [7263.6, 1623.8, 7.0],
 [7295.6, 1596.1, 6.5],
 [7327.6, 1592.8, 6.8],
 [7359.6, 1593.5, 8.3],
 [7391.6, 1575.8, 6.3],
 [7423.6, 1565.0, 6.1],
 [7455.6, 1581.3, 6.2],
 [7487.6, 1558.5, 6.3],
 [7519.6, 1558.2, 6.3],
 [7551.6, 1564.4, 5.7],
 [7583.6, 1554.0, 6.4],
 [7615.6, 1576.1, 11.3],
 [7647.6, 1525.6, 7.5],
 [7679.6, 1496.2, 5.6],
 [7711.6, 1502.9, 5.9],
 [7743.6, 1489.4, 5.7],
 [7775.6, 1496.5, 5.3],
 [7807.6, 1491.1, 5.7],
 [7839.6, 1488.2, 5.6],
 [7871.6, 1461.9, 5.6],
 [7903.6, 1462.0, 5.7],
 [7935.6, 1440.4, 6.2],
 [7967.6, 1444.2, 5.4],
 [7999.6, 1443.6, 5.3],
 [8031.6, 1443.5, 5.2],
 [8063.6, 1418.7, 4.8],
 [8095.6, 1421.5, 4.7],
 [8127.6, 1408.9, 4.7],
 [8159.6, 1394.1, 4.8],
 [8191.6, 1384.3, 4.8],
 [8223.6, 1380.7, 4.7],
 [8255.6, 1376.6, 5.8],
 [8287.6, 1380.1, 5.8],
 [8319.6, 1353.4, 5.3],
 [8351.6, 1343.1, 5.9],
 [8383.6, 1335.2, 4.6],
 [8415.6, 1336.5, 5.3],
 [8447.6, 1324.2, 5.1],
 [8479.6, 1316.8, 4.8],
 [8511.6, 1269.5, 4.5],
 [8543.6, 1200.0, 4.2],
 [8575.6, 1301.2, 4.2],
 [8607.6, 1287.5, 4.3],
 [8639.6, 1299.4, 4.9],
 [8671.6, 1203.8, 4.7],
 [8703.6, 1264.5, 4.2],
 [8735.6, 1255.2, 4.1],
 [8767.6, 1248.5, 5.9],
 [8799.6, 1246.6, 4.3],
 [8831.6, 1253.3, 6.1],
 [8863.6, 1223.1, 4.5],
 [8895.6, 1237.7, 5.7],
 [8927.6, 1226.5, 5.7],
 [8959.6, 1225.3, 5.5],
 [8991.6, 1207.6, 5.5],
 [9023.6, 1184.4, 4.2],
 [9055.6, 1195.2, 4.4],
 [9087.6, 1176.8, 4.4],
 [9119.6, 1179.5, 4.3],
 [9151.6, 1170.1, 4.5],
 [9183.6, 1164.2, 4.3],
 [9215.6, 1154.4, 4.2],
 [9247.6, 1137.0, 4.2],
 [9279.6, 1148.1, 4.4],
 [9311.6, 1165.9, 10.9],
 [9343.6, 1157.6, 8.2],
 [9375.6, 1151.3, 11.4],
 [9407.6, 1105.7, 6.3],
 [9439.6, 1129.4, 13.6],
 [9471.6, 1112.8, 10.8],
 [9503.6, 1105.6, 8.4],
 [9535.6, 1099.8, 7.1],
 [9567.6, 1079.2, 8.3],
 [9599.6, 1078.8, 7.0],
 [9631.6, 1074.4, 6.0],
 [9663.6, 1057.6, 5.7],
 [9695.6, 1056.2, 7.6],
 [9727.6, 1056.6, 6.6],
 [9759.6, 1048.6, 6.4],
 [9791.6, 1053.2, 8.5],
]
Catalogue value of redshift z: 0.001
